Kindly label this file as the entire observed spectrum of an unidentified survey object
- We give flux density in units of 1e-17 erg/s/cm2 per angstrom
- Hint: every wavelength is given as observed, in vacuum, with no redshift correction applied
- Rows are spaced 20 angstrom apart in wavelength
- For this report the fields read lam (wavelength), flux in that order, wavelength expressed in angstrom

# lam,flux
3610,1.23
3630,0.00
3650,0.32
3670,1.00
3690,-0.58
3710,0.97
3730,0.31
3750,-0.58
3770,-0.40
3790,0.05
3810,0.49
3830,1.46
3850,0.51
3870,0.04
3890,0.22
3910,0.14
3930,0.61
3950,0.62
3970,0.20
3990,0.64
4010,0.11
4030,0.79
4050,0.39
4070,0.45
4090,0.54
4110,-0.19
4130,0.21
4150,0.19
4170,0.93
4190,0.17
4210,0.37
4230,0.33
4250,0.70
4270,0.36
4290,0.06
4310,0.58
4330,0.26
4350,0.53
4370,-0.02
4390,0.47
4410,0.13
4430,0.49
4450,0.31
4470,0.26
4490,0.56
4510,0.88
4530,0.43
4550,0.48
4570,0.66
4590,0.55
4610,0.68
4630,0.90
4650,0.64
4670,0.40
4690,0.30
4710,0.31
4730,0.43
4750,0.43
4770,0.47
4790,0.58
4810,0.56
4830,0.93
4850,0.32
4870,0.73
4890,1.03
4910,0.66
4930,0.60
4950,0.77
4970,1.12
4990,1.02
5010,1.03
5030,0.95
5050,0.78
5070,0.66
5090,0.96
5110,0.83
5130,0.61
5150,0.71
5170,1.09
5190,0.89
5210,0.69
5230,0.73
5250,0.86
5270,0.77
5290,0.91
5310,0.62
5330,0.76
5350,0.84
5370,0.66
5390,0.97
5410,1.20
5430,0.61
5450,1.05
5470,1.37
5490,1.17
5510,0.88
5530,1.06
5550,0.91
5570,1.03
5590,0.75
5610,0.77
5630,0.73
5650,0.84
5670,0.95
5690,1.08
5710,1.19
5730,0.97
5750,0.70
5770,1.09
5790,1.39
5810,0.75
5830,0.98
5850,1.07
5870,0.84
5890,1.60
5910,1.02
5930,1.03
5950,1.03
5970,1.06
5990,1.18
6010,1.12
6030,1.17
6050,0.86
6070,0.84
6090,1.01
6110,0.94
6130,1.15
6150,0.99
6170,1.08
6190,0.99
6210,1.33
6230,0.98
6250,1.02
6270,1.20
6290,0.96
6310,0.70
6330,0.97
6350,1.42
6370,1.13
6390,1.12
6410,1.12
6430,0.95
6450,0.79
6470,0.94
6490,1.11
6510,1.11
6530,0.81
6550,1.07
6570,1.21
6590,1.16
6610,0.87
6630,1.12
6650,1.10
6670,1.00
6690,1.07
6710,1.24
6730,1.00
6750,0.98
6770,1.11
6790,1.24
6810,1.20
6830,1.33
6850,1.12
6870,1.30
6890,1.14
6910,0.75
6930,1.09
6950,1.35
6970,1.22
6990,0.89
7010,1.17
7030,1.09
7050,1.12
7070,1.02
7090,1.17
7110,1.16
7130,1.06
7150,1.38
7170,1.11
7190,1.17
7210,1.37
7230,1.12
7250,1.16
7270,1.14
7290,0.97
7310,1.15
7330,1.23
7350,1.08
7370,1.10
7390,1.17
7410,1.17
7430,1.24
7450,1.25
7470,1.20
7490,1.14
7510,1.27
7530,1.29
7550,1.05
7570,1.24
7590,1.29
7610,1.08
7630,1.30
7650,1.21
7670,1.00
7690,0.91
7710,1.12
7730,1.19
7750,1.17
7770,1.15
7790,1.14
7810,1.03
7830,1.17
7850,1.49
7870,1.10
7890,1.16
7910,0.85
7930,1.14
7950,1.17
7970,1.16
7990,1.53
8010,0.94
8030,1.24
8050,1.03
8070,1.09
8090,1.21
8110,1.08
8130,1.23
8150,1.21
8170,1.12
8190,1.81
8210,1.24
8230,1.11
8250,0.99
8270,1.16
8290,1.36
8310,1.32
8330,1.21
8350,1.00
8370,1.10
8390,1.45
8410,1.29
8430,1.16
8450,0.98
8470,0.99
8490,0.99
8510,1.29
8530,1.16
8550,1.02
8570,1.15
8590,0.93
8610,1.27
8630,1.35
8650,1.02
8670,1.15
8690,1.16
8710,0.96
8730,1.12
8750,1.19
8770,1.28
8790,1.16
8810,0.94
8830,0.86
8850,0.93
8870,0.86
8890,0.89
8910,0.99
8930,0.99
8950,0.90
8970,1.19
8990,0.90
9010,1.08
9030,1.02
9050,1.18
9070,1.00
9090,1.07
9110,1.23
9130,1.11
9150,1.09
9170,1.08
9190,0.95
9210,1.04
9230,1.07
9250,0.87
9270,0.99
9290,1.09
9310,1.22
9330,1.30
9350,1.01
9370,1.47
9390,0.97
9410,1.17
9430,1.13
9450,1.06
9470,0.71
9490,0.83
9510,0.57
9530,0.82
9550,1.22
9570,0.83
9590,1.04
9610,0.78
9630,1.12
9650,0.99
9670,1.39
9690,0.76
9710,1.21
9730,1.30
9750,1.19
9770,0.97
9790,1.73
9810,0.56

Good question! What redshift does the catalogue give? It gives 0.25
